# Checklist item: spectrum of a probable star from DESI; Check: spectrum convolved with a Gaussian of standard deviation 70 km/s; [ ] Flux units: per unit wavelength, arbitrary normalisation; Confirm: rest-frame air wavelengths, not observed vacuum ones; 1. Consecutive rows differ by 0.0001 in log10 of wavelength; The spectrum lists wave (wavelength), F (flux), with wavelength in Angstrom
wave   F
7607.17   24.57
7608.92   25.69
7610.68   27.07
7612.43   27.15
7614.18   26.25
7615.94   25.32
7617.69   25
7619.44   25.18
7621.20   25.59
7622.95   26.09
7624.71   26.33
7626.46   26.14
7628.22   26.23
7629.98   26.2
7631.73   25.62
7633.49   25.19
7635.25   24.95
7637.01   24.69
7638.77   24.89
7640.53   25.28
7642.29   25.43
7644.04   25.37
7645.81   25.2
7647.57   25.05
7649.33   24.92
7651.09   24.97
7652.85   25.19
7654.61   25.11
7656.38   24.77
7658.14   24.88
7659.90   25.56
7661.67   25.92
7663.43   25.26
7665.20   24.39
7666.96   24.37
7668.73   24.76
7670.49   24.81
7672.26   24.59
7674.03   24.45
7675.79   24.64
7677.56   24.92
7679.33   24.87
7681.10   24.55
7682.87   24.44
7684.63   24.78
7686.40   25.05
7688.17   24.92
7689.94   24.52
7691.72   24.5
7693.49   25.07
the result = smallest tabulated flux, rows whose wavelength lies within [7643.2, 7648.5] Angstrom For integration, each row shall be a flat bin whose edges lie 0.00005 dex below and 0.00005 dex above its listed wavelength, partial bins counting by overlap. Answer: 25.05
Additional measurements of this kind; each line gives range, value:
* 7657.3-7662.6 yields 24.88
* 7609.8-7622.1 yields 25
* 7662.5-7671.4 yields 24.37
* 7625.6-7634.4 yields 25.19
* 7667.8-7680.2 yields 24.45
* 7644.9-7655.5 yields 24.92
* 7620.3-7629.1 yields 25.59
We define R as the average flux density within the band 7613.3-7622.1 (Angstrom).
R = 25.5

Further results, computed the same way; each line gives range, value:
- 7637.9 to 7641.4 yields 25.1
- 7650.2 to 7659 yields 25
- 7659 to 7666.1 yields 25.3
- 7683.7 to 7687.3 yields 25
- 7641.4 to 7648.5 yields 25.3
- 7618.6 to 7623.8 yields 25.6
